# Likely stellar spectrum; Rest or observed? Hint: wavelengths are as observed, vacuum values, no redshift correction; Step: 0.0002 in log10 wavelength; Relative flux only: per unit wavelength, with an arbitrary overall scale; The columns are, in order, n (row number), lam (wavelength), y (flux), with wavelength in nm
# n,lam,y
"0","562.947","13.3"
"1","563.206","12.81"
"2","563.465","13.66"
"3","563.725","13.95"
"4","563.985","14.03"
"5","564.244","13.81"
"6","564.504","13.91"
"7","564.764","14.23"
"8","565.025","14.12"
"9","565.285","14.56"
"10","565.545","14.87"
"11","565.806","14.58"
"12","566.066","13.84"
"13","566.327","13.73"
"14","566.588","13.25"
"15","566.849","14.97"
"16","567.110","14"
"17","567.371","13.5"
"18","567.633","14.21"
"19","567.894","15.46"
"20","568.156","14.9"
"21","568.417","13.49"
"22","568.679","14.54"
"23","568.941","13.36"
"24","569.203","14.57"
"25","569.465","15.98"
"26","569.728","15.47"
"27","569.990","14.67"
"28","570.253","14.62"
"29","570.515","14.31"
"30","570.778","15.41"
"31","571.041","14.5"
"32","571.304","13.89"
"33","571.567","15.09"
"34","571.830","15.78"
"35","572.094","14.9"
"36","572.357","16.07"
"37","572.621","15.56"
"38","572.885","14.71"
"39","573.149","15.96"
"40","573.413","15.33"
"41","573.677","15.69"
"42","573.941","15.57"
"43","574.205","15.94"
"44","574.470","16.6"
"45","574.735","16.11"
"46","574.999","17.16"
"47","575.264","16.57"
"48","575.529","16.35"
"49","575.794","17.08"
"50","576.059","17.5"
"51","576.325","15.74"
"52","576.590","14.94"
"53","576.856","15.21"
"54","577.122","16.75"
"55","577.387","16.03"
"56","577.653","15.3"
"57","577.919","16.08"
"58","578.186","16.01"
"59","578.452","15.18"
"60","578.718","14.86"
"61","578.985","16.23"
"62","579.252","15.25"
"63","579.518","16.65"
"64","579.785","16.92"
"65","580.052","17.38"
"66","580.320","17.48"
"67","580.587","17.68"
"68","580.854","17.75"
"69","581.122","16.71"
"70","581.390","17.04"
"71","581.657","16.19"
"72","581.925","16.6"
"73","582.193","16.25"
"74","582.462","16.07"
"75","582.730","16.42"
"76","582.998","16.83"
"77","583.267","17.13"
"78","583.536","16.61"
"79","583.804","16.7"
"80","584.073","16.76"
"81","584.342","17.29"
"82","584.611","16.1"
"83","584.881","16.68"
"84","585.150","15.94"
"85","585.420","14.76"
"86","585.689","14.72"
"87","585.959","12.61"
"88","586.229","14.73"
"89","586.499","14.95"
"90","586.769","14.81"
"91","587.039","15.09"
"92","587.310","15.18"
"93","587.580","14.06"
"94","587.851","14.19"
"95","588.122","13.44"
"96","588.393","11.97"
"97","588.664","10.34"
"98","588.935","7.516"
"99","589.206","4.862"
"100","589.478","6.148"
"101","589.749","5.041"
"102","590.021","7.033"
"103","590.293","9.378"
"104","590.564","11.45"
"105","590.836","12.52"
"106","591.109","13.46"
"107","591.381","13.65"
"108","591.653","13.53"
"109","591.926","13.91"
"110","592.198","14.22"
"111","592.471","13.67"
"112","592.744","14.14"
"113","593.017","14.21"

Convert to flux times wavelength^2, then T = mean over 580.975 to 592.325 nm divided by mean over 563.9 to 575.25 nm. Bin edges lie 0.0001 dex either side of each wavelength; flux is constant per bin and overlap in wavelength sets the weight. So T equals 1.0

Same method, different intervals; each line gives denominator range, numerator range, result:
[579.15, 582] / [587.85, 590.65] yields 0.54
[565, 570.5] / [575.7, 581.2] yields 1.17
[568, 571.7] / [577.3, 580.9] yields 1.15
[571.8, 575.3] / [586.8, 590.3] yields 0.70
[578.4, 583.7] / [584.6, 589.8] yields 0.78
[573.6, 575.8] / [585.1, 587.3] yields 0.94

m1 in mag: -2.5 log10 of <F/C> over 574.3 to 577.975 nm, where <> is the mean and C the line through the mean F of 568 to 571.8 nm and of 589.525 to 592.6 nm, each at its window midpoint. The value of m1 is -0.18 mag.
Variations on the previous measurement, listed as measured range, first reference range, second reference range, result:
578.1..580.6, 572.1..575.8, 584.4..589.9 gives -0.12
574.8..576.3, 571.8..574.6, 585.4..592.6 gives -0.12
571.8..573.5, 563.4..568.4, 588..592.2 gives -0.18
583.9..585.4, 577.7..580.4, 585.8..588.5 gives -0.12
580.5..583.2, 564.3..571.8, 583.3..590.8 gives -0.25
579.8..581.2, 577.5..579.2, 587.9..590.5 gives -0.22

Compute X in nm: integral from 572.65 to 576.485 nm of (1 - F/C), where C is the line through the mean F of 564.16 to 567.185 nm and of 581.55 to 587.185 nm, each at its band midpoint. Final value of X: -0.30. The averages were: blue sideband 14.2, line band 16.1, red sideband 15.9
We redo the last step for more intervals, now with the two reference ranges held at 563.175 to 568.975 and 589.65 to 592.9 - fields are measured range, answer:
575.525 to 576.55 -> -0.255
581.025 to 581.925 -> -0.272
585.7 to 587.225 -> -0.264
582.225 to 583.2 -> -0.292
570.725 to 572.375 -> -0.166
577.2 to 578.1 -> -0.190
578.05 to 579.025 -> -0.185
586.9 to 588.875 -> -0.163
